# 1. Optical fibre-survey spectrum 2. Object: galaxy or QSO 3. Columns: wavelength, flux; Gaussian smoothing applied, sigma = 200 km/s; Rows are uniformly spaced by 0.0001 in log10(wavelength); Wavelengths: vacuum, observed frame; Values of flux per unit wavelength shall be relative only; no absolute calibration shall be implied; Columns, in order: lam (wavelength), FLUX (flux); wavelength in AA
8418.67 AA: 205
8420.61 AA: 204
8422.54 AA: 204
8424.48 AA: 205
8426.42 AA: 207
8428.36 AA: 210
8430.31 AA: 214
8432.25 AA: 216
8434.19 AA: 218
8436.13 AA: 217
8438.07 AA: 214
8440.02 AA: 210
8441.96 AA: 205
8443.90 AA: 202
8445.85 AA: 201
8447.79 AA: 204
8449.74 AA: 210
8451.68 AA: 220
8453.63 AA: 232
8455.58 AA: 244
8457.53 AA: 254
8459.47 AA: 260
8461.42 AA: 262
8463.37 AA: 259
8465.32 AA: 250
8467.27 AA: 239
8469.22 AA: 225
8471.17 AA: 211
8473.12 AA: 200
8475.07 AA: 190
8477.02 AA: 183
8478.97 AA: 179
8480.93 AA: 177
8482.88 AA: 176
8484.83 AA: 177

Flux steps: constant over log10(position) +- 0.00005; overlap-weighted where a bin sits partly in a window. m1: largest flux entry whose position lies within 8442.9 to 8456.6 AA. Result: 244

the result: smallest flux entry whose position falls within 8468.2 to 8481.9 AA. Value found 177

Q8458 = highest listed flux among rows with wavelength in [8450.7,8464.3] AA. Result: 262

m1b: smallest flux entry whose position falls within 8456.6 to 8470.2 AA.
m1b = 225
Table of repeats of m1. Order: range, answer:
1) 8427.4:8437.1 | 218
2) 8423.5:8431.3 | 214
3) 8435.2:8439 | 217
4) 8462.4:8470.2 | 259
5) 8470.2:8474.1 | 211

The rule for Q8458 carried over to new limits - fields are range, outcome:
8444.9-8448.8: 204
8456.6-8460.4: 260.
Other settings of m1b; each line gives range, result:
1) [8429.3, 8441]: 210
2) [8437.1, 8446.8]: 201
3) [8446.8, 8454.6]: 204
